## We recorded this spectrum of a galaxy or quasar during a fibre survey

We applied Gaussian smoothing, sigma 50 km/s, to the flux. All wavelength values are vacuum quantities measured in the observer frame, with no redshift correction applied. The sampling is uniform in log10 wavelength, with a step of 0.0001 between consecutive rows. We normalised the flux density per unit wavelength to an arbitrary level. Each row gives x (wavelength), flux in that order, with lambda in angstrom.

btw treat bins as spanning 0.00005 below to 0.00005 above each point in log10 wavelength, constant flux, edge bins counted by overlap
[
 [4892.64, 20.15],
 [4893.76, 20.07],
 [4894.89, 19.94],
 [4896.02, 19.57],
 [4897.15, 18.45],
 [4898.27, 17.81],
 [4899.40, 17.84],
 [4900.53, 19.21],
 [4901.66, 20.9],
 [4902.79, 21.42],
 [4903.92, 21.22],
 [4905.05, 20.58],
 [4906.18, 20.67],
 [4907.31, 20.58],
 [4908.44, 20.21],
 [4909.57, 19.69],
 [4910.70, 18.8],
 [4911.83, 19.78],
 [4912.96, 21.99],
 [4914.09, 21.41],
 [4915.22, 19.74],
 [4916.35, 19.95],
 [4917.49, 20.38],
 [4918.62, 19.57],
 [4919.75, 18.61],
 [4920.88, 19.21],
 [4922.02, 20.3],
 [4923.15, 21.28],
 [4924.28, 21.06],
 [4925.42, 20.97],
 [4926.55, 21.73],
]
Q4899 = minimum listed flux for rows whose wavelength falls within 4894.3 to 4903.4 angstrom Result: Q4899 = 17.81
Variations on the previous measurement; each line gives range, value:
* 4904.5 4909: 20.21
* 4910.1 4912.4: 18.8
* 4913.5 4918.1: 19.74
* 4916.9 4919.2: 19.57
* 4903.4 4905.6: 20.58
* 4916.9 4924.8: 18.61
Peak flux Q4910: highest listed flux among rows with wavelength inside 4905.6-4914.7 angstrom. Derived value 21.99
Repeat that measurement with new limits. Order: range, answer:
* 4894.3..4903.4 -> 21.42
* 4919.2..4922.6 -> 20.3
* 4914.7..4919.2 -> 20.38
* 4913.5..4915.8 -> 21.41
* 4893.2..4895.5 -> 20.07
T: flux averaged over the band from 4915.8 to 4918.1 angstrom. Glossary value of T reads 20.1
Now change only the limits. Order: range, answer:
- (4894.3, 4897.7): 19.3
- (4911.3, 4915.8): 20.8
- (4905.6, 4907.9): 20.6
